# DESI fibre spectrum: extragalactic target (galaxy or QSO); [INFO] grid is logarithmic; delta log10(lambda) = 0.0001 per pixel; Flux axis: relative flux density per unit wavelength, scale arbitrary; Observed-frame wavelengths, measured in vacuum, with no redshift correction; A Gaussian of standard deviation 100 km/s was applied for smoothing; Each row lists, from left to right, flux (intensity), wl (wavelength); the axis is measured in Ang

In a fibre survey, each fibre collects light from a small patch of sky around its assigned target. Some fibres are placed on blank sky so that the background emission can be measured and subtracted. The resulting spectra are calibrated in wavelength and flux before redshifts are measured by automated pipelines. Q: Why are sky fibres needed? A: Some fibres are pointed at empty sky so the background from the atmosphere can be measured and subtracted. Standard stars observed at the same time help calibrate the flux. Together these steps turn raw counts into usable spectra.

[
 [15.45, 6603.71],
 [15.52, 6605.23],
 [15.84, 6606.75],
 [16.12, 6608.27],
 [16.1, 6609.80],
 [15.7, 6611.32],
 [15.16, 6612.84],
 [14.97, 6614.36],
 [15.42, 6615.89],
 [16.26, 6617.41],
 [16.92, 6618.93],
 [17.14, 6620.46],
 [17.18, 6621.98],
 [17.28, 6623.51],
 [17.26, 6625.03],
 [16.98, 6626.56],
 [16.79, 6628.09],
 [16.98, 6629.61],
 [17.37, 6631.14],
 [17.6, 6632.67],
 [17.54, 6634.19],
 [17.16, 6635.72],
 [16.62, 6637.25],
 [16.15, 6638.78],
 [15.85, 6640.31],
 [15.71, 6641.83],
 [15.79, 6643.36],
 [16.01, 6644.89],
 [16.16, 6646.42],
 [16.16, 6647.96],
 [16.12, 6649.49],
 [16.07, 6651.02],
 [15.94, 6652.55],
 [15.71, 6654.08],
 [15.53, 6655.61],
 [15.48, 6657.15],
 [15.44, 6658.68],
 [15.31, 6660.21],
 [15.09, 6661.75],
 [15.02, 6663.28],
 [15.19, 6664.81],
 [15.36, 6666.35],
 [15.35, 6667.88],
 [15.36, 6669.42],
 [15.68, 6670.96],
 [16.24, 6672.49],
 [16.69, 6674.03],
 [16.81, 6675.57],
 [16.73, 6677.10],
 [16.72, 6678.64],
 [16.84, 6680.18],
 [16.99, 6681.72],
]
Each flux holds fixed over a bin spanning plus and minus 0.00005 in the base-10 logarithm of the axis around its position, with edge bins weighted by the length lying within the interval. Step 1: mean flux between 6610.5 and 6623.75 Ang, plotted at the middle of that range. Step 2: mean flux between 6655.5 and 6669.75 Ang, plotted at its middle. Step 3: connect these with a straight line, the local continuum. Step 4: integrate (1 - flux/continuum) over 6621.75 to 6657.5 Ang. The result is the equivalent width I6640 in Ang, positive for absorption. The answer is -1.6 Ang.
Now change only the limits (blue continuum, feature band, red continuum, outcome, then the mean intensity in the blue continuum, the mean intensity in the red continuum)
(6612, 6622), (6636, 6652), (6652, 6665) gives -0.5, 16.1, 15.4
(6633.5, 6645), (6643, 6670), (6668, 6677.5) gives 1.1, 16.4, 16.2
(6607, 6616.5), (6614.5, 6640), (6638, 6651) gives -1.7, 15.6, 16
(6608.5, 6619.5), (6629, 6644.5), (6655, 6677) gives -0.9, 15.8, 15.6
